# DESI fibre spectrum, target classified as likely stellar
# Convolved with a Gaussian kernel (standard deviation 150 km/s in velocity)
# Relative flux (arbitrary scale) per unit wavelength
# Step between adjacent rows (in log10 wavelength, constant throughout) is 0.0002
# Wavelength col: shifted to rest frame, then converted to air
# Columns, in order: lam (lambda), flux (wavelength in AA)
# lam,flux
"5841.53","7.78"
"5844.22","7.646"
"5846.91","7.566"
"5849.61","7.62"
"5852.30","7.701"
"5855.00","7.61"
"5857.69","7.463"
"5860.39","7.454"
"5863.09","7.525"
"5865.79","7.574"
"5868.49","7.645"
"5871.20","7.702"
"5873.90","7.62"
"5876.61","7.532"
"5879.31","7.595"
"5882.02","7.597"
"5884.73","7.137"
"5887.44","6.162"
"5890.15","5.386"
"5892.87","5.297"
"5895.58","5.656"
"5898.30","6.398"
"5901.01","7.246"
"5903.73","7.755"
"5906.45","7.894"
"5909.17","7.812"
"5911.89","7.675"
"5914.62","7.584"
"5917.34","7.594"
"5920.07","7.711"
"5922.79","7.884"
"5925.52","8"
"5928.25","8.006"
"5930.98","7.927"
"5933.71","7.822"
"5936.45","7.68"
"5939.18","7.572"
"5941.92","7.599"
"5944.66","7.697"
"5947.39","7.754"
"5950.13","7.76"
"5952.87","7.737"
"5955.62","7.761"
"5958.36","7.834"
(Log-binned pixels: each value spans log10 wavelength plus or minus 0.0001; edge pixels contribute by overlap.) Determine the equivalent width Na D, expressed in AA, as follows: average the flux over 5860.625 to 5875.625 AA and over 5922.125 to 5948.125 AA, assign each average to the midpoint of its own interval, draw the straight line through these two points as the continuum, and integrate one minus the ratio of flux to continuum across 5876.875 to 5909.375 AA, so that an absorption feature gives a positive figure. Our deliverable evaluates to 3.6 AA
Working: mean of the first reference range 7.6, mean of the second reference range 7.79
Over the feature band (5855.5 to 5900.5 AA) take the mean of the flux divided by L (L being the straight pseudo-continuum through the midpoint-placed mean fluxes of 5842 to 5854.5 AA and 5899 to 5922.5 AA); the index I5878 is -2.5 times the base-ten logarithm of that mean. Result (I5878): 0.095 mag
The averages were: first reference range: 7.64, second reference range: 7.64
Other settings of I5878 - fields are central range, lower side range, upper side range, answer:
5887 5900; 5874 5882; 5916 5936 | 0.304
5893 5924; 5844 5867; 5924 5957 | 0.058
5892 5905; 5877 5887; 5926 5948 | 0.150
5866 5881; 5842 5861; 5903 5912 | 0.009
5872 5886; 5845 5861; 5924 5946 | 0.019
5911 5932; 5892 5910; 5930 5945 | -0.065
